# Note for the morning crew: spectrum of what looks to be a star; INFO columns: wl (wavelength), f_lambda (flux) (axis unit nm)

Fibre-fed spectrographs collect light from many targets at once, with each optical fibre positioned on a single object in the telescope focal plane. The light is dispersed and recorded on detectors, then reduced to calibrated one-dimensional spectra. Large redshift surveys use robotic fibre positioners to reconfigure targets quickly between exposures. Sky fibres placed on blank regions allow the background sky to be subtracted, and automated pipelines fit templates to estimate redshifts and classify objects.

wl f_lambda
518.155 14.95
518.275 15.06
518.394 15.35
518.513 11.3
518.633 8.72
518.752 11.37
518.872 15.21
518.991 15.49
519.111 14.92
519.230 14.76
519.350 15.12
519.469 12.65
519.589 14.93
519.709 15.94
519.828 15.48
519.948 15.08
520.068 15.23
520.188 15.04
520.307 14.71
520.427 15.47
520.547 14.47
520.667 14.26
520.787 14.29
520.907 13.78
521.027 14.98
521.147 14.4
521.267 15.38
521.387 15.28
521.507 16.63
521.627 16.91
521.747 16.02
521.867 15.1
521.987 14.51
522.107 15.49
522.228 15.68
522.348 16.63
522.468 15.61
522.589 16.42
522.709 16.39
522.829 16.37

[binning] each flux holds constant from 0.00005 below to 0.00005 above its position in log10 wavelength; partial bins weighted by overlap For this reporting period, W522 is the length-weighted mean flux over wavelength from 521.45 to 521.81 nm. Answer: 16.5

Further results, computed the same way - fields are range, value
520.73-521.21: 14.4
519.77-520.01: 15.2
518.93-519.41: 15.1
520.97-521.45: 15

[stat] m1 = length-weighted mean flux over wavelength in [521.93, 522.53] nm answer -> 15.6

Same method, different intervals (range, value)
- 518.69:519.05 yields 14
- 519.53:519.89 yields 15.5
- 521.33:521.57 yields 16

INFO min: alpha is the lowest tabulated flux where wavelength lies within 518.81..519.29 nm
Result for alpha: 14.76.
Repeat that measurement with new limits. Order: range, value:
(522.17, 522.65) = 15.61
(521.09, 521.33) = 14.4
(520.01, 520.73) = 14.26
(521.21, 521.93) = 15.1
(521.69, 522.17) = 14.51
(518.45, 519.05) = 8.72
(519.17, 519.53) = 12.65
